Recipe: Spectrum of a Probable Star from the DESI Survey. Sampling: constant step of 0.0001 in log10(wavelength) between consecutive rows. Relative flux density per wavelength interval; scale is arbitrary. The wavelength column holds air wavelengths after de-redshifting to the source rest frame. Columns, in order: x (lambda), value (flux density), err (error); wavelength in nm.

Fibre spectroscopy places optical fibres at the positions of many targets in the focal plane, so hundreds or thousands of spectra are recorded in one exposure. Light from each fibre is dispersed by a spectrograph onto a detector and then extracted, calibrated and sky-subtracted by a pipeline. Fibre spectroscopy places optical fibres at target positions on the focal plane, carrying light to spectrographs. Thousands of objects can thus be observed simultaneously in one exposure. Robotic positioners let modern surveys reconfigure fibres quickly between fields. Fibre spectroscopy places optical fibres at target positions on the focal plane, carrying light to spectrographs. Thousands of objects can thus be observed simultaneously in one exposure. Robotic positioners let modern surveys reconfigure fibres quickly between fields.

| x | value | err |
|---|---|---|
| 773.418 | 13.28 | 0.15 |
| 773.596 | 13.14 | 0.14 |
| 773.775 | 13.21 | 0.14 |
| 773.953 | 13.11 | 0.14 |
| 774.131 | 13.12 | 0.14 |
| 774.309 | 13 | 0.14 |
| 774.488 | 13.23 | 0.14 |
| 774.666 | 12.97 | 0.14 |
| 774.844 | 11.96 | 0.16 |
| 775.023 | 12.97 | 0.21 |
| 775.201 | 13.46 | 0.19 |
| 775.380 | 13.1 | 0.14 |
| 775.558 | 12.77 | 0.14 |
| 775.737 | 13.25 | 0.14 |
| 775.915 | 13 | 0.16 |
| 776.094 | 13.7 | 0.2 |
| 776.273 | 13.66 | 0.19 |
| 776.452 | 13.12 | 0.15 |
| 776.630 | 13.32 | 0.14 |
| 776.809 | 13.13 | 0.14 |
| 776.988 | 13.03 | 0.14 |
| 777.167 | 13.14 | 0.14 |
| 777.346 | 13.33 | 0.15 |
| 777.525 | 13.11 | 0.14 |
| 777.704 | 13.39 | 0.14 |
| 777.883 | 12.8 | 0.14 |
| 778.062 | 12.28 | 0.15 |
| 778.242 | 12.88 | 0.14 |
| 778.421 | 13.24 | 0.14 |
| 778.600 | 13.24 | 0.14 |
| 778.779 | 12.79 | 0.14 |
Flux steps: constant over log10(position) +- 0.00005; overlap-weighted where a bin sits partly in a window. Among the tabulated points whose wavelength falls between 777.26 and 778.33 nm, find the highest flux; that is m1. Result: 13.39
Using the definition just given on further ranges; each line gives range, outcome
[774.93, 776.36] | 13.7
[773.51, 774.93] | 13.23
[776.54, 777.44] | 13.33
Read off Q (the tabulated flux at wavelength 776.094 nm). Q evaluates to 13.7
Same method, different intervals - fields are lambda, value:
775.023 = 12.97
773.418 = 13.28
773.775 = 13.21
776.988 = 13.03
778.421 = 13.24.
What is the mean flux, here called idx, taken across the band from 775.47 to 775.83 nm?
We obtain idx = 13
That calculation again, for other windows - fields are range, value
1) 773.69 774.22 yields 13.2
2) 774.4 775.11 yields 12.8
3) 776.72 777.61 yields 13.1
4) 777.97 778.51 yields 12.8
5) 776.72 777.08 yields 13.1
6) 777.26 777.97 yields 13.2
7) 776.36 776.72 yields 13.2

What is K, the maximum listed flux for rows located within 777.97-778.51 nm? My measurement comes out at 13.24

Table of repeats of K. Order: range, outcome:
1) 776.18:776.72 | 13.66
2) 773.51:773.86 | 13.21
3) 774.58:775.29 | 13.46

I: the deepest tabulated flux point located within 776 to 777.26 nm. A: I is 13.03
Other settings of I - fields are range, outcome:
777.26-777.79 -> 13.11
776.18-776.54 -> 13.12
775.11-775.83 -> 12.77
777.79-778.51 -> 12.28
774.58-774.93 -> 11.96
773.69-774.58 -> 13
